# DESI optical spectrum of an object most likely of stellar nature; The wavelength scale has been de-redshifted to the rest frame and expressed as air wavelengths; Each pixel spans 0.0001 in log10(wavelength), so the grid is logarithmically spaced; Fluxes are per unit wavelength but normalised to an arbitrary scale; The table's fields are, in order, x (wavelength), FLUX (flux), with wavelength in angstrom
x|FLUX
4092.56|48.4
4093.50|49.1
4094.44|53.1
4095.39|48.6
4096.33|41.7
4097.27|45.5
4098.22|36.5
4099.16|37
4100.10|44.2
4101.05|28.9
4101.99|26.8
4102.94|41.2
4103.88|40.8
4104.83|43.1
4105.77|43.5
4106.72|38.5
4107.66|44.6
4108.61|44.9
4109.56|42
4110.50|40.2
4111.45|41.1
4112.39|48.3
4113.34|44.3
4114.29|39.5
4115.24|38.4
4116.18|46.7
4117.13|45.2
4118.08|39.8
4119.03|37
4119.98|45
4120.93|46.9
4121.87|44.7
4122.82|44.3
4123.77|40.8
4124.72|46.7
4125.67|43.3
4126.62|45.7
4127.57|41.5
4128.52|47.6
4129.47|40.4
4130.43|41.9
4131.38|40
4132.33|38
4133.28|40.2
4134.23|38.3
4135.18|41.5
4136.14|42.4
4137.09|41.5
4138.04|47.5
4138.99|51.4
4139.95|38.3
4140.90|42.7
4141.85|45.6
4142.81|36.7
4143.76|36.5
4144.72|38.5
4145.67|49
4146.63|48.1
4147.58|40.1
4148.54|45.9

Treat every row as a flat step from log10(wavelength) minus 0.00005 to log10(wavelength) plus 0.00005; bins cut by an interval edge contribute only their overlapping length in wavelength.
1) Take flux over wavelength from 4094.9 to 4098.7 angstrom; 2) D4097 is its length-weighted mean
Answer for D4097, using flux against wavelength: 43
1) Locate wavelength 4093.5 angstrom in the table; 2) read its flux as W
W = 49.1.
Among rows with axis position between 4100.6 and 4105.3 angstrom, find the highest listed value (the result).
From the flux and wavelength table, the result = 43.1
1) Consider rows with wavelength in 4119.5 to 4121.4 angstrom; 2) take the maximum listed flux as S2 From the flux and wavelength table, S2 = 46.9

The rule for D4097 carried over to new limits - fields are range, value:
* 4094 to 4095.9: 50.5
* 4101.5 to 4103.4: 33.9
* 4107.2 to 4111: 42.9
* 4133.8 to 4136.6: 40.7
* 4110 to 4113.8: 43.5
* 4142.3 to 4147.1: 41.7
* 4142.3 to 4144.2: 36.7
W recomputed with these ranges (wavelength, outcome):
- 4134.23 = 38.3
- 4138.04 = 47.5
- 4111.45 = 41.1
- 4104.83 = 43.1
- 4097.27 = 45.5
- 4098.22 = 36.5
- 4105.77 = 43.5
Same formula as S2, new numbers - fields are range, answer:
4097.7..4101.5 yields 44.2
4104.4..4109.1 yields 44.9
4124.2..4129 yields 47.6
